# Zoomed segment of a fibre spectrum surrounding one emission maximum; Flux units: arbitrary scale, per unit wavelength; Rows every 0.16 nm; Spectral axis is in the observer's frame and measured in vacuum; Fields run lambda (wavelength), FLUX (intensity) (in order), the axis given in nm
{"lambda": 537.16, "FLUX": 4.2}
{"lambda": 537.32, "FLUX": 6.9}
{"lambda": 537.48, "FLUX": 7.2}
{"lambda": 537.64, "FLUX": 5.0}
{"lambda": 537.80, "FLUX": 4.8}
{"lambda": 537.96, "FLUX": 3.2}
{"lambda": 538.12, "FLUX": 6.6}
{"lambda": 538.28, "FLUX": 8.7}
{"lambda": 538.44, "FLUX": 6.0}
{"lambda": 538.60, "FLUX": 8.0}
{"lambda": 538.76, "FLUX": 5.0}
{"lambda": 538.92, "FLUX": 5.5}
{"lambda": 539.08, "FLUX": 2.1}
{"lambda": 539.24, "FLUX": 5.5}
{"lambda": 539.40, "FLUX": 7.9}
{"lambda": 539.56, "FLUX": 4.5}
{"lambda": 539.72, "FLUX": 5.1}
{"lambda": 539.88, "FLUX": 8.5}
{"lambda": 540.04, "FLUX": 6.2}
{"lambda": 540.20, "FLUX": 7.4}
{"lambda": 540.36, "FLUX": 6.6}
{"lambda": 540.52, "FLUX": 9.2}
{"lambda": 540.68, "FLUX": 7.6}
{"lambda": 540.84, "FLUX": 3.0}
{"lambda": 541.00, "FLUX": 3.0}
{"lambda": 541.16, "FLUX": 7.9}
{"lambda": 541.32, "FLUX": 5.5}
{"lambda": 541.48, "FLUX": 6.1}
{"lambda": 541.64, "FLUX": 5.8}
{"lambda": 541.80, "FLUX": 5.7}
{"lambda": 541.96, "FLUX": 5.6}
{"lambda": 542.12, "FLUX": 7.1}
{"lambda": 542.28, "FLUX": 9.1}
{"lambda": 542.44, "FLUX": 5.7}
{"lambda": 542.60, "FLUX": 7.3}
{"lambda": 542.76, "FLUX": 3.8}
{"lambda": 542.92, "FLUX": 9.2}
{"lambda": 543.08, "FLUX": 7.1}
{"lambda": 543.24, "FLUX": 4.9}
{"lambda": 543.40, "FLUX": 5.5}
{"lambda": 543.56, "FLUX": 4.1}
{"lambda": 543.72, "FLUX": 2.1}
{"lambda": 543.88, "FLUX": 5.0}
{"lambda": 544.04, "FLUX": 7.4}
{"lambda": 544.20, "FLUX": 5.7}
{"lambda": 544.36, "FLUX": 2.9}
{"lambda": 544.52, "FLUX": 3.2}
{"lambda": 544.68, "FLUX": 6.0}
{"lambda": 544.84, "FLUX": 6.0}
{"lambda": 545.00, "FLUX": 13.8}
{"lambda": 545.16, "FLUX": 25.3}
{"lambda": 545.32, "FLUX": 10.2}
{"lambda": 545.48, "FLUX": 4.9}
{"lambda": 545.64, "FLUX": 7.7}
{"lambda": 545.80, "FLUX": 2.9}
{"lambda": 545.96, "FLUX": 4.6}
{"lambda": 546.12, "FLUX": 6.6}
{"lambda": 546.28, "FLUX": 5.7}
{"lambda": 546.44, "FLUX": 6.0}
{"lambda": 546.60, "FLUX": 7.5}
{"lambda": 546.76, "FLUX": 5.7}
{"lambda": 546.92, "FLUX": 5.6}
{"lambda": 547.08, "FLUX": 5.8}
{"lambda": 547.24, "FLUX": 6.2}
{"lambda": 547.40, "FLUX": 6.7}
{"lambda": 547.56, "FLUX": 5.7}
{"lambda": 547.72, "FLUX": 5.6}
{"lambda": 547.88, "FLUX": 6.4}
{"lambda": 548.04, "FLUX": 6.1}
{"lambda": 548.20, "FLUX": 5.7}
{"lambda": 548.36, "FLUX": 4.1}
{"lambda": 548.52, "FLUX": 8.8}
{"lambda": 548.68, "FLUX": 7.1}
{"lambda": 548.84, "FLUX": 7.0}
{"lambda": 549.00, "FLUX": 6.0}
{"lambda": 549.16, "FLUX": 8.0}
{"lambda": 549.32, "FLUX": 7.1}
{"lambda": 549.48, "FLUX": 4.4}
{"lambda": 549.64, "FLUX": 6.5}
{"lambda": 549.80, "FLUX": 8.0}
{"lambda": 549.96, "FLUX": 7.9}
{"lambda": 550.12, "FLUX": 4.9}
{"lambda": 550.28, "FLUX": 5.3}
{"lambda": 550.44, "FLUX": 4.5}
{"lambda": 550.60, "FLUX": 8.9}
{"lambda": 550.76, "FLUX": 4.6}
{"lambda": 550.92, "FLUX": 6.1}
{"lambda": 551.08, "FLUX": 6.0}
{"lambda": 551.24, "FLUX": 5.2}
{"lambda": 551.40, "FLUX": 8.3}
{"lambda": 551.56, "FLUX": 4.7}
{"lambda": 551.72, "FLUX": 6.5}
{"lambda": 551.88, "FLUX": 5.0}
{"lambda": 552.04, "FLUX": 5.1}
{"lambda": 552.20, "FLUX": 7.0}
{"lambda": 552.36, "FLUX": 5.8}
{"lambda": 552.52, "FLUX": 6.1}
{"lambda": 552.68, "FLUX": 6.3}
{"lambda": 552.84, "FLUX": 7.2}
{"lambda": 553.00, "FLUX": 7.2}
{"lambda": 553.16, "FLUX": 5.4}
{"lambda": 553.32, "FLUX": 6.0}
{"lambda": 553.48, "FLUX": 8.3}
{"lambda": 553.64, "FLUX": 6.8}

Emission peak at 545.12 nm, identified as H-beta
